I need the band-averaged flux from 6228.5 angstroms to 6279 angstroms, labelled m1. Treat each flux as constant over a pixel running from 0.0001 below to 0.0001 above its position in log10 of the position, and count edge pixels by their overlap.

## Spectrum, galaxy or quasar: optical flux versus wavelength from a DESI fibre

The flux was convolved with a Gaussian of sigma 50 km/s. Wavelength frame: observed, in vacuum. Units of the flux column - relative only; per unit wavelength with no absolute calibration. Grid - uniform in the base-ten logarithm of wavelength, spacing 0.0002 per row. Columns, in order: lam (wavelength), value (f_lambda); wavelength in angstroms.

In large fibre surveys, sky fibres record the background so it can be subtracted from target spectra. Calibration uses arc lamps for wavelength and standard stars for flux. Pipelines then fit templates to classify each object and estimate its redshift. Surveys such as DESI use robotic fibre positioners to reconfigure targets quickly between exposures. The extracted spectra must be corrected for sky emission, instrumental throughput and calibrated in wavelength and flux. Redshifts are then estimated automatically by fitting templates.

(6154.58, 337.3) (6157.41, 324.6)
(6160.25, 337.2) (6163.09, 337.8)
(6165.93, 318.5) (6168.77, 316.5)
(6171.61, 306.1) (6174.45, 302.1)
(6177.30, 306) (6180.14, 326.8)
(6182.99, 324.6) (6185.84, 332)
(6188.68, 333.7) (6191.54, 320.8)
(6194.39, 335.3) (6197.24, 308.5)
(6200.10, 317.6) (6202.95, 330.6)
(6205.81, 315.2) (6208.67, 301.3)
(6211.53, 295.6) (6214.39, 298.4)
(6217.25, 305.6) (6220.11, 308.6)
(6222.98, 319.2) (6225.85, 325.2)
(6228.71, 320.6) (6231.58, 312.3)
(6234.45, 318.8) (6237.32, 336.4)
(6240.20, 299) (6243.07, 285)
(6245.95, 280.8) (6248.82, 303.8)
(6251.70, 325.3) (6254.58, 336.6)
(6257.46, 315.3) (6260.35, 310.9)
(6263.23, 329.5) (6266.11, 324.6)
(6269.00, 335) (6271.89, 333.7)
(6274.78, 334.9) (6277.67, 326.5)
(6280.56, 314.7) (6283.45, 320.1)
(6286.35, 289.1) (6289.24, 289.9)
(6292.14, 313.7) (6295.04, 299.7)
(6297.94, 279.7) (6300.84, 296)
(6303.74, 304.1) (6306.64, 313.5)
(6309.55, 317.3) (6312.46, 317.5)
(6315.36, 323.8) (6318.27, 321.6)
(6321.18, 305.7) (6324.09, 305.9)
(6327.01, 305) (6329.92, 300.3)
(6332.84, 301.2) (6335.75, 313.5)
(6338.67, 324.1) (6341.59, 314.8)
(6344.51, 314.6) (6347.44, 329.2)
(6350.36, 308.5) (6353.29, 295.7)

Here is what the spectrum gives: 318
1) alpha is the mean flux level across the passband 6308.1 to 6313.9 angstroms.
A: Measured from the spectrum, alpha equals 317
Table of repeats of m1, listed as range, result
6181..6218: 317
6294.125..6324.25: 308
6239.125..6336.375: 311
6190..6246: 312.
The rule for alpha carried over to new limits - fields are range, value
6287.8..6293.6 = 302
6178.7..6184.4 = 326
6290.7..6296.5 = 307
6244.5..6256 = 312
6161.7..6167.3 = 328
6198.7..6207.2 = 321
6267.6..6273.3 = 334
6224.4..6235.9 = 319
